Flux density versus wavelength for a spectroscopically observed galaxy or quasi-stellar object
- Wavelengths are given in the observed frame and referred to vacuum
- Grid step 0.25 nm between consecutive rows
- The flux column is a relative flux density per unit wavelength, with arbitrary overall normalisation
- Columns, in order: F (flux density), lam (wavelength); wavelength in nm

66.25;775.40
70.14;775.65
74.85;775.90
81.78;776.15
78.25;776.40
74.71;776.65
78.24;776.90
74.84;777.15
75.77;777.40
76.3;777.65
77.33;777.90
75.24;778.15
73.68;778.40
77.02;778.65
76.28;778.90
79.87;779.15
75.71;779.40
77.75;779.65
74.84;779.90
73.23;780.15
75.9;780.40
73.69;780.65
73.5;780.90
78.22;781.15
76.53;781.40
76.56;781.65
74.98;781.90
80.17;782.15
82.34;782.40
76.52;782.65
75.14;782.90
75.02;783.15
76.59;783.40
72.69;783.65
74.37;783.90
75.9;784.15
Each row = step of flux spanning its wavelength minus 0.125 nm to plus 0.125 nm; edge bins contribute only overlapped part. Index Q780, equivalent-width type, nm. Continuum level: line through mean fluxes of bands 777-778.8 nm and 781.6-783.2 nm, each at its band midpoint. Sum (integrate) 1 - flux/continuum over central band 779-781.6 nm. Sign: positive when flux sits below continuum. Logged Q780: 0.023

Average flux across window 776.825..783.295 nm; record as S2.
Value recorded 76.3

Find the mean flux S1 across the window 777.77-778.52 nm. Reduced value 75.4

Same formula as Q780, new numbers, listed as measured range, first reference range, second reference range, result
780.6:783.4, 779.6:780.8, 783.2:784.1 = -0.07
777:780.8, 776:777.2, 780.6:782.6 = 0.08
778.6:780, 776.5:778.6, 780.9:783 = -0.01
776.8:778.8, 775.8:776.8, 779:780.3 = 0.02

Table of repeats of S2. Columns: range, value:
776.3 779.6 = 76.4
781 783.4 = 77.2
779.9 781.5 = 75.1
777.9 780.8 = 75.8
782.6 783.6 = 75.5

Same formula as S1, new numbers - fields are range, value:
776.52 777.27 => 76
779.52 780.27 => 75.3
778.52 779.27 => 77.7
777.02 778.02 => 76.1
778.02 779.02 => 75.6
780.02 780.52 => 74.6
